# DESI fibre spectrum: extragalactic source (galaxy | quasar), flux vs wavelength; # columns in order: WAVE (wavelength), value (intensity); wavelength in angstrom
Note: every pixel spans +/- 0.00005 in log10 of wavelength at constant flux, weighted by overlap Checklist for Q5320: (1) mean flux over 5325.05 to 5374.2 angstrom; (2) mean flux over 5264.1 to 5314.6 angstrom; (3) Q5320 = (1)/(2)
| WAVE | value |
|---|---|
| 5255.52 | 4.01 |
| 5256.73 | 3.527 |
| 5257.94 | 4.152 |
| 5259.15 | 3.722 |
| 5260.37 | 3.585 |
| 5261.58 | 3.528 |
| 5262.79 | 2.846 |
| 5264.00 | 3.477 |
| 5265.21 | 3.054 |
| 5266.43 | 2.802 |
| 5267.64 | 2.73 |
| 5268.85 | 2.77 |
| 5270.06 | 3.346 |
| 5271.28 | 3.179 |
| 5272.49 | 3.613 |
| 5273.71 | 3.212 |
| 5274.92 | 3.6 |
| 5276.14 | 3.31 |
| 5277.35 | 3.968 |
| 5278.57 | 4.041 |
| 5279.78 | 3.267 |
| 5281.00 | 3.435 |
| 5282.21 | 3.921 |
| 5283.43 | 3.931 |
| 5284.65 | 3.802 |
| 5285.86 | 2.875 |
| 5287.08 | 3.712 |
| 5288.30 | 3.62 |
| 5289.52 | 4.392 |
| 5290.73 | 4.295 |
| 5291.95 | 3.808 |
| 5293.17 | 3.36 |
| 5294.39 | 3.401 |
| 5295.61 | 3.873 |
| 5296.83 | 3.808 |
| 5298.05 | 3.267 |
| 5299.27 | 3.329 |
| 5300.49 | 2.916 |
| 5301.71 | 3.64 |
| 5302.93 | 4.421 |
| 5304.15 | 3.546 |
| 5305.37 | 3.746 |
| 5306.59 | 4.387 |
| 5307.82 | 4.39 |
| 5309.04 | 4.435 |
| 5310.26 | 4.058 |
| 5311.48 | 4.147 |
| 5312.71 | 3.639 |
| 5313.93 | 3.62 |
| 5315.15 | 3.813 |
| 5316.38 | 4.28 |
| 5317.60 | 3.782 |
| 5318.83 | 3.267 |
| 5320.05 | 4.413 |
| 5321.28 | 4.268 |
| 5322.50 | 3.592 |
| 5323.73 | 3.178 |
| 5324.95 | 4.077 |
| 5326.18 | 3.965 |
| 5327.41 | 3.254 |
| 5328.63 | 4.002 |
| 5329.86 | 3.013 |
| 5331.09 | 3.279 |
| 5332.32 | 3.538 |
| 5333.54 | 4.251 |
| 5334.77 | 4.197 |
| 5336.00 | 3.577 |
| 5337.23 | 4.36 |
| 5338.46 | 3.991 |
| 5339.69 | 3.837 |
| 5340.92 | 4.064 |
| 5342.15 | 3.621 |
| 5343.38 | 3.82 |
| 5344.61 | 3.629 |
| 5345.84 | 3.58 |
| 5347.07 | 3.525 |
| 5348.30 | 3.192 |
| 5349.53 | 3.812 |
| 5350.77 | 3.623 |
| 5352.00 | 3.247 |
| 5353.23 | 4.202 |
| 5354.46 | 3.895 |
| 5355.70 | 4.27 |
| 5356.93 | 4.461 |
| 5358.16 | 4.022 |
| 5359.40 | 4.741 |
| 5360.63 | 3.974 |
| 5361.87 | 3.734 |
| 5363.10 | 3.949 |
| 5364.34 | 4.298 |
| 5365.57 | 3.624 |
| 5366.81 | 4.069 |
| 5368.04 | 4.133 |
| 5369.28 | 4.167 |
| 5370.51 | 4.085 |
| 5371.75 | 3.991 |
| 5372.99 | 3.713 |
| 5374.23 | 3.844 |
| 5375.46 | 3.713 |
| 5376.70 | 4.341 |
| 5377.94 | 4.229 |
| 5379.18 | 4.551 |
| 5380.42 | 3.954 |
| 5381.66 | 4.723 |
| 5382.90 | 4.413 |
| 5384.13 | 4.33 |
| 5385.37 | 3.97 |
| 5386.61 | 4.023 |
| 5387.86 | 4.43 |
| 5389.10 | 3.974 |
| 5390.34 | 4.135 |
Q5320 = 1.07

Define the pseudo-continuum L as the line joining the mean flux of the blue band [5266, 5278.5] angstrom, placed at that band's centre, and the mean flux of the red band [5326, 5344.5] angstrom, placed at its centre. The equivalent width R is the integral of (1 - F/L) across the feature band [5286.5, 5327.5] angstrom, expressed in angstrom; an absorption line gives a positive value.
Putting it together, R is -3.04 angstrom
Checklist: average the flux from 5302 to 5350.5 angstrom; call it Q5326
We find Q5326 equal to 3.83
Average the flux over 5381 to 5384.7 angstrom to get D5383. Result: 4.49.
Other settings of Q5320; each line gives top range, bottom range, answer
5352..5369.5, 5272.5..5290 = 1.12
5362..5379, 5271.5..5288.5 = 1.12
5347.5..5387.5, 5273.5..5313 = 1.08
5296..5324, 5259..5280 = 1.15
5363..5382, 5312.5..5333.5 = 1.10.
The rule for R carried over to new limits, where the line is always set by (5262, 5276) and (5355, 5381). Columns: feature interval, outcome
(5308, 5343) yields -1.5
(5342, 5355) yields 0.9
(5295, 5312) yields -1.8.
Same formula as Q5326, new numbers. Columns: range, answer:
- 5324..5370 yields 3.86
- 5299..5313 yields 3.91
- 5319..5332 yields 3.68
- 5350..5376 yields 3.99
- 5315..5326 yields 3.86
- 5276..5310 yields 3.76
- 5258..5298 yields 3.51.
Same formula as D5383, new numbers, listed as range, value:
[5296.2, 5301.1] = 3.33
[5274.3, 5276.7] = 3.45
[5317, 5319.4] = 3.52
